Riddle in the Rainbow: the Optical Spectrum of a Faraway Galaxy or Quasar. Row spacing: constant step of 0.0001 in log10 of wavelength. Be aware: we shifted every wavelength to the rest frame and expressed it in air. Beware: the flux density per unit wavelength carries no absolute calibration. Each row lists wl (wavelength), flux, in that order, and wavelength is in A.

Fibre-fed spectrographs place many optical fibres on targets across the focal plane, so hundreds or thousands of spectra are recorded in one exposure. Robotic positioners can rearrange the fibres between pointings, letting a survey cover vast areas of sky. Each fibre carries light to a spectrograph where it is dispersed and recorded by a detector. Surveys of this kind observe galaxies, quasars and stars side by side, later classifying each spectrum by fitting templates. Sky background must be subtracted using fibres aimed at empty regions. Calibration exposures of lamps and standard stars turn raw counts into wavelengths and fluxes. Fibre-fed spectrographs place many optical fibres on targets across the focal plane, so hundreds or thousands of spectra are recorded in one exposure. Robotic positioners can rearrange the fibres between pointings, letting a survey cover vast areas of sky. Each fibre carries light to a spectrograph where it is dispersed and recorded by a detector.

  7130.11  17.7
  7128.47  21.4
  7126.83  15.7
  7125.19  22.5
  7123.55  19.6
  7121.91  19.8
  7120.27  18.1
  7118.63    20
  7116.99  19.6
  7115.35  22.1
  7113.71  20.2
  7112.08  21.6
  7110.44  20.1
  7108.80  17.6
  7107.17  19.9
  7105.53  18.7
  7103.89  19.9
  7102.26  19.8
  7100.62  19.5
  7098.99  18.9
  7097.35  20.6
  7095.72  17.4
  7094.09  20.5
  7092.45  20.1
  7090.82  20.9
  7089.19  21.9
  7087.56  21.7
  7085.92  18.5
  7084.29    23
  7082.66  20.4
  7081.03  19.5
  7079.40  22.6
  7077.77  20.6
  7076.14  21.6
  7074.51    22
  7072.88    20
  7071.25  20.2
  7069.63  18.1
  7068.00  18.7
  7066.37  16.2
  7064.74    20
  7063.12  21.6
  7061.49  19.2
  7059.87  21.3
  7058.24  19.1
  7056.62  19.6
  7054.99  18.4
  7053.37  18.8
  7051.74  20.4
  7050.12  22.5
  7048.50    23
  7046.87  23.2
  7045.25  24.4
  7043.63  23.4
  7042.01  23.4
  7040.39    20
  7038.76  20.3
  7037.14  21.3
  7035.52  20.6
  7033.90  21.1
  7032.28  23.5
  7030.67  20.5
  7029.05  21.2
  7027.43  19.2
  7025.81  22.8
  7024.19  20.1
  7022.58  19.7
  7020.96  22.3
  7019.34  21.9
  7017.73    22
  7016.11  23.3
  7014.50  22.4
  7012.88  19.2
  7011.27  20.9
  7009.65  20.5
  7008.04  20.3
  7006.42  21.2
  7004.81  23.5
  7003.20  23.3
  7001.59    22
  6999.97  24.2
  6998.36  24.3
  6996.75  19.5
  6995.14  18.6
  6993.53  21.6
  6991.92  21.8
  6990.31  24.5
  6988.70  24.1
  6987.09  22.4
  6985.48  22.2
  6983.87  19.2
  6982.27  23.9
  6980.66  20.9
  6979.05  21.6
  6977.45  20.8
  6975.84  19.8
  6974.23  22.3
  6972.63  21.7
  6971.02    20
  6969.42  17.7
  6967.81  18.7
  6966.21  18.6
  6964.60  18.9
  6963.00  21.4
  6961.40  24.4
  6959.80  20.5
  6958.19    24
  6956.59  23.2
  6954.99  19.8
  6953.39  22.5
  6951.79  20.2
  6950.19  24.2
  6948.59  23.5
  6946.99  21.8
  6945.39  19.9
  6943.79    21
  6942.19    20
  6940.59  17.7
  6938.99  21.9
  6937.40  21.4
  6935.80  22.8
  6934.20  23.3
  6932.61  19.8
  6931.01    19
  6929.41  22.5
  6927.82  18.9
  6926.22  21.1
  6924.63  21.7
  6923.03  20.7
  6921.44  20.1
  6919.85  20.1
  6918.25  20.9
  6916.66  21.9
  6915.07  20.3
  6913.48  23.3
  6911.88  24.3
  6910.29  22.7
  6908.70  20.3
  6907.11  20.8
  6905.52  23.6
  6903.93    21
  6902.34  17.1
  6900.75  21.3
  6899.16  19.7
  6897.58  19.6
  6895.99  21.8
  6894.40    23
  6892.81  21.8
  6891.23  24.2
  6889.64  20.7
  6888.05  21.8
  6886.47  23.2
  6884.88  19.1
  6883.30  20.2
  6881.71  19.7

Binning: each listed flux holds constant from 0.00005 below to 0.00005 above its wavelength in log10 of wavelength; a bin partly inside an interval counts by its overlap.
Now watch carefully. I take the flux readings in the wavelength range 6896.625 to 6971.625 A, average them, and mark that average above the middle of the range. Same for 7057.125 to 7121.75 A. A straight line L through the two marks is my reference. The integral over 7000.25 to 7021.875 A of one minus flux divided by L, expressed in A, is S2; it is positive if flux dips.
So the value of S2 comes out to -1.3 A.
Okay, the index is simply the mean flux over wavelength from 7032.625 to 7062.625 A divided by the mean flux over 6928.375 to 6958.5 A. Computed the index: 0.99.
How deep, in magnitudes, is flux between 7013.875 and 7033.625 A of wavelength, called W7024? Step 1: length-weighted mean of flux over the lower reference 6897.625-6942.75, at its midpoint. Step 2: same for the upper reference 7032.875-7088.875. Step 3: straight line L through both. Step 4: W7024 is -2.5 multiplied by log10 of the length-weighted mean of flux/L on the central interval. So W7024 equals -0.04 mag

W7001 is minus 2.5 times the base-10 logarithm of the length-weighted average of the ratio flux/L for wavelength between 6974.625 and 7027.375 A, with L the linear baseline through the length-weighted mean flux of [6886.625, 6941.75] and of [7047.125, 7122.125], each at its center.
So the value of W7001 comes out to -0.052 mag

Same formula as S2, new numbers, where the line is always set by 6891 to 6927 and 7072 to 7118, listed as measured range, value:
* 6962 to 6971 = 0.8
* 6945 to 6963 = -1.0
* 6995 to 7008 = -0.8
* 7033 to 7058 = -0.9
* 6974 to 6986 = -0.2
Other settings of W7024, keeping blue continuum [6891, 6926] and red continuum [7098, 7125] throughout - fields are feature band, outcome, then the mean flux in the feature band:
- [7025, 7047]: -0.07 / 21.7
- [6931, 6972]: 0.00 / 21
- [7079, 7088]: -0.04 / 20.8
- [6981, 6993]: -0.09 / 22.5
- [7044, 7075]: -0.01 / 20.4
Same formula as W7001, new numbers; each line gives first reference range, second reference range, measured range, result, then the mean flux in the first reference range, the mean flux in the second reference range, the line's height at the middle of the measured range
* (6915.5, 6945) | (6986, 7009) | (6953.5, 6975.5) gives 0.03 mag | 20.8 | 22.2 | 21.5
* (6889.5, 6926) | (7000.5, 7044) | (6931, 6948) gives 0.03 mag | 21.4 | 21.5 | 21.4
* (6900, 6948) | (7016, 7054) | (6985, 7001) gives -0.05 mag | 21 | 21.6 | 21.4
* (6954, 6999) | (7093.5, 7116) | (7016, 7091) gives -0.03 mag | 21.3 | 19.8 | 20.4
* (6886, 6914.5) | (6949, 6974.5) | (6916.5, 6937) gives 0.02 mag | 21.7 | 21.1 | 21.4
